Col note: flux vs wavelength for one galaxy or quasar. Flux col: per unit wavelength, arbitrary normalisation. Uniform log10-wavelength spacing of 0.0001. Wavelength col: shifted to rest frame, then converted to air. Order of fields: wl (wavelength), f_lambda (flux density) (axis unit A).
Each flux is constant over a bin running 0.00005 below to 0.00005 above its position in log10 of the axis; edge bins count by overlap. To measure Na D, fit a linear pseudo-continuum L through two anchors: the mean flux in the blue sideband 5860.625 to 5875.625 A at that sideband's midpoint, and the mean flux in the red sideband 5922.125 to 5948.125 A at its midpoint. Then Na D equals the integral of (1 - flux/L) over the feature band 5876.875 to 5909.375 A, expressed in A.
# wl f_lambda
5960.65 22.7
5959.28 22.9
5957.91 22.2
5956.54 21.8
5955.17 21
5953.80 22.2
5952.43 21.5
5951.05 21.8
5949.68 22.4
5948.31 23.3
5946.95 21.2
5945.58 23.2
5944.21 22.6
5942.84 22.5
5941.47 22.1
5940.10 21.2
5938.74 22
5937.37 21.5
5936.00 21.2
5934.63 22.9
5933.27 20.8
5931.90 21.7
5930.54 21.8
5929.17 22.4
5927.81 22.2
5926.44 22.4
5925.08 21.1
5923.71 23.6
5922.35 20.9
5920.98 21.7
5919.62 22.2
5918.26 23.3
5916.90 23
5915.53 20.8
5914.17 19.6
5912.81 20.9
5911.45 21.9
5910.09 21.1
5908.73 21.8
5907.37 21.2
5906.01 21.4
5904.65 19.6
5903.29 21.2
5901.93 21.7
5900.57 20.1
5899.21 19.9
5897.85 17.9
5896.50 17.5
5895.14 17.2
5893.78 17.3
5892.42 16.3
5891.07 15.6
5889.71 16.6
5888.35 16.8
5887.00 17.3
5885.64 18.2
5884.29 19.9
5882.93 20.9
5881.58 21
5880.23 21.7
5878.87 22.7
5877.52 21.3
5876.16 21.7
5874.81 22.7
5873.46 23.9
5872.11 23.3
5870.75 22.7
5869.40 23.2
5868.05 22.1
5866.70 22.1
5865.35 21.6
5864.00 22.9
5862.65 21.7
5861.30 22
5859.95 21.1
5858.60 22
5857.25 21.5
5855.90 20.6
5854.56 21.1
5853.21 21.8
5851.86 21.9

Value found 4.3 A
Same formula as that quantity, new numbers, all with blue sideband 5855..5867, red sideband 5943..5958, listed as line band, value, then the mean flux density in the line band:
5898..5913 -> 0.71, 20.9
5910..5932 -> 0.16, 21.8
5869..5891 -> 1.11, 20.7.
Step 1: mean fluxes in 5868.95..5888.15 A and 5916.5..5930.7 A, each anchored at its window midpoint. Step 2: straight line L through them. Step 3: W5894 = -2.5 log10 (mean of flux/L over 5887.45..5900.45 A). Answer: 0.24 mag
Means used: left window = 21.3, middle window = 17.4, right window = 22.2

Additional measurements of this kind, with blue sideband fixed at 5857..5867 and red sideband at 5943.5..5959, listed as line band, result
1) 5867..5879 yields -0.034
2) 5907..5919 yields 0.024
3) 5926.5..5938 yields 0.012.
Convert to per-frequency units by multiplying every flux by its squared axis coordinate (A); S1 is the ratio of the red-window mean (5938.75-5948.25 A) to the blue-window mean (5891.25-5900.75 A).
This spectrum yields 1.27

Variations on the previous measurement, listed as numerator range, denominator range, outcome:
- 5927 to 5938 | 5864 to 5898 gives 1.10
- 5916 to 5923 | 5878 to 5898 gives 1.21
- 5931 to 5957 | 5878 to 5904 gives 1.18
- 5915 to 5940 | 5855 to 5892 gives 1.07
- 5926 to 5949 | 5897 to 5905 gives 1.11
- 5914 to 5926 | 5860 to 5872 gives 1.00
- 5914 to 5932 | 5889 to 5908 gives 1.18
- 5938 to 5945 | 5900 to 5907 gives 1.07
